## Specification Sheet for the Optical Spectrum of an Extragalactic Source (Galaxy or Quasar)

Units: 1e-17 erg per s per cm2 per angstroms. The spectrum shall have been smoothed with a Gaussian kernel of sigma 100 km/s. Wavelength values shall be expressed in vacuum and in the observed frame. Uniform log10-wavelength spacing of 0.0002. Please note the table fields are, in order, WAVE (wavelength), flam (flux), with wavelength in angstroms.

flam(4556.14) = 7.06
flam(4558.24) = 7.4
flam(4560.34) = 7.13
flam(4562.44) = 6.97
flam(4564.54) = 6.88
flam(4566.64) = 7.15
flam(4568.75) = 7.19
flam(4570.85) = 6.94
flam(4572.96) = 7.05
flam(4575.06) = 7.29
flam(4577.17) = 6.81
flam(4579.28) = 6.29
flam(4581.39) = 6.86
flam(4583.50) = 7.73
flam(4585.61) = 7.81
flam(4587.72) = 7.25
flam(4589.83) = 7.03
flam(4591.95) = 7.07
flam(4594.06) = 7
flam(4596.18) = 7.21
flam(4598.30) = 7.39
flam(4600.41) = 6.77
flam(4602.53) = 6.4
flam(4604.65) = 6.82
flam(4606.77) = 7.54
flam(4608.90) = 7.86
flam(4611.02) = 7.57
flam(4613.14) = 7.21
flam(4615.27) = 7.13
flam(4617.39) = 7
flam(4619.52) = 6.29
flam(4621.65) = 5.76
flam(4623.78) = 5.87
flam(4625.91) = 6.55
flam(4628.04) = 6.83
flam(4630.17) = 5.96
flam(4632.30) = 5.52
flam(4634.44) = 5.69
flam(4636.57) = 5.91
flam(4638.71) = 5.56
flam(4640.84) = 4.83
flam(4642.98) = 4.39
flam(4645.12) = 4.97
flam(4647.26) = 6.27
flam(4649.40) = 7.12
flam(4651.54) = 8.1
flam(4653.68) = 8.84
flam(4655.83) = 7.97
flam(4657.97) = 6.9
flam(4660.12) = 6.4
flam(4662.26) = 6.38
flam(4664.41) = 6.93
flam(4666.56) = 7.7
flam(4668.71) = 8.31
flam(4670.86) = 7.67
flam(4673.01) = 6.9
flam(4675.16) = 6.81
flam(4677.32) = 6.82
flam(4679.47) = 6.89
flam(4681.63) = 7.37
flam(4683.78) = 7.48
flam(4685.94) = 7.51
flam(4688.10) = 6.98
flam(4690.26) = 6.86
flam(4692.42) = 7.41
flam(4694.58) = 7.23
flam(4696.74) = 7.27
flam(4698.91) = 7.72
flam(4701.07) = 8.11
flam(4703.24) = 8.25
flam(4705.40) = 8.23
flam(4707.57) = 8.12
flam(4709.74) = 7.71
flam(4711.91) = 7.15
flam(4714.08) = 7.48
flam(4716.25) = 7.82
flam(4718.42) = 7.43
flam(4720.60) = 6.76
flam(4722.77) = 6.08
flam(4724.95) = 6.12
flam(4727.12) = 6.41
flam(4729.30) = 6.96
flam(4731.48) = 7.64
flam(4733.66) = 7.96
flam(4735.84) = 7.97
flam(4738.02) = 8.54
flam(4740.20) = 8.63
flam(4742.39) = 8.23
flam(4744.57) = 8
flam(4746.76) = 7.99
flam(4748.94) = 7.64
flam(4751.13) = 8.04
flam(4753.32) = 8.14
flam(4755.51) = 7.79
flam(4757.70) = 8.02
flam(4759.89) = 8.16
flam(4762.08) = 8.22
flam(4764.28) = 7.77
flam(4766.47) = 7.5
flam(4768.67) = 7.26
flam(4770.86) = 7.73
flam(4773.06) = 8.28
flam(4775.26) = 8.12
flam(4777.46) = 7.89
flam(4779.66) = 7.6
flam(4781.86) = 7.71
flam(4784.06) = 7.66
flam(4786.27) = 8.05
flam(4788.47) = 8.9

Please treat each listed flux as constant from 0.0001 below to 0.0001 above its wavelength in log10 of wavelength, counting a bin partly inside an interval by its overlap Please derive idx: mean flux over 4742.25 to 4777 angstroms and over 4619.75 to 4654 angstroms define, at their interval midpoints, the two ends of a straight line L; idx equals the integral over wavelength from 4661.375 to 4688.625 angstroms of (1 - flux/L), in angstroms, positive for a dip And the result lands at -2.3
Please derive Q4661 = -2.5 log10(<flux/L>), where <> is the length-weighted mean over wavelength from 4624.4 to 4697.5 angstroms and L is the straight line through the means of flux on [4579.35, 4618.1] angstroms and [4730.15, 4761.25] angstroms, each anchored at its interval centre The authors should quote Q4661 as 0.12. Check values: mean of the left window 7.18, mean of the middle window 6.77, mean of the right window 8.05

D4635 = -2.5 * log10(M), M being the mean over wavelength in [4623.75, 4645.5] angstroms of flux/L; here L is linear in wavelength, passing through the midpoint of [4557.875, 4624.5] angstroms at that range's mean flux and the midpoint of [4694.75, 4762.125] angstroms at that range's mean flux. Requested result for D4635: 0.27 mag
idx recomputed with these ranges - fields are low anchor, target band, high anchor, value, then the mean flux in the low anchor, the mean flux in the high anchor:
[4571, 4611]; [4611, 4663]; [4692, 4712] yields 6.8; 7.13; 7.76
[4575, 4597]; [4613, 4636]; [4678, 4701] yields 2.8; 7.11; 7.3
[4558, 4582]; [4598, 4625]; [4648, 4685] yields 1.0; 6.99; 7.32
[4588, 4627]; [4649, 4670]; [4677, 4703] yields -0.8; 6.92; 7.35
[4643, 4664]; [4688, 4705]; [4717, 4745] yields -0.8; 6.86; 7.43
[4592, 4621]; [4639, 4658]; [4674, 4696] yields 1.5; 7.07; 7.14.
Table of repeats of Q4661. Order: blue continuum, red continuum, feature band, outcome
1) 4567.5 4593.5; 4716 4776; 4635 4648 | 0.35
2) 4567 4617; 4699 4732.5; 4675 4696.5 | 0.02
